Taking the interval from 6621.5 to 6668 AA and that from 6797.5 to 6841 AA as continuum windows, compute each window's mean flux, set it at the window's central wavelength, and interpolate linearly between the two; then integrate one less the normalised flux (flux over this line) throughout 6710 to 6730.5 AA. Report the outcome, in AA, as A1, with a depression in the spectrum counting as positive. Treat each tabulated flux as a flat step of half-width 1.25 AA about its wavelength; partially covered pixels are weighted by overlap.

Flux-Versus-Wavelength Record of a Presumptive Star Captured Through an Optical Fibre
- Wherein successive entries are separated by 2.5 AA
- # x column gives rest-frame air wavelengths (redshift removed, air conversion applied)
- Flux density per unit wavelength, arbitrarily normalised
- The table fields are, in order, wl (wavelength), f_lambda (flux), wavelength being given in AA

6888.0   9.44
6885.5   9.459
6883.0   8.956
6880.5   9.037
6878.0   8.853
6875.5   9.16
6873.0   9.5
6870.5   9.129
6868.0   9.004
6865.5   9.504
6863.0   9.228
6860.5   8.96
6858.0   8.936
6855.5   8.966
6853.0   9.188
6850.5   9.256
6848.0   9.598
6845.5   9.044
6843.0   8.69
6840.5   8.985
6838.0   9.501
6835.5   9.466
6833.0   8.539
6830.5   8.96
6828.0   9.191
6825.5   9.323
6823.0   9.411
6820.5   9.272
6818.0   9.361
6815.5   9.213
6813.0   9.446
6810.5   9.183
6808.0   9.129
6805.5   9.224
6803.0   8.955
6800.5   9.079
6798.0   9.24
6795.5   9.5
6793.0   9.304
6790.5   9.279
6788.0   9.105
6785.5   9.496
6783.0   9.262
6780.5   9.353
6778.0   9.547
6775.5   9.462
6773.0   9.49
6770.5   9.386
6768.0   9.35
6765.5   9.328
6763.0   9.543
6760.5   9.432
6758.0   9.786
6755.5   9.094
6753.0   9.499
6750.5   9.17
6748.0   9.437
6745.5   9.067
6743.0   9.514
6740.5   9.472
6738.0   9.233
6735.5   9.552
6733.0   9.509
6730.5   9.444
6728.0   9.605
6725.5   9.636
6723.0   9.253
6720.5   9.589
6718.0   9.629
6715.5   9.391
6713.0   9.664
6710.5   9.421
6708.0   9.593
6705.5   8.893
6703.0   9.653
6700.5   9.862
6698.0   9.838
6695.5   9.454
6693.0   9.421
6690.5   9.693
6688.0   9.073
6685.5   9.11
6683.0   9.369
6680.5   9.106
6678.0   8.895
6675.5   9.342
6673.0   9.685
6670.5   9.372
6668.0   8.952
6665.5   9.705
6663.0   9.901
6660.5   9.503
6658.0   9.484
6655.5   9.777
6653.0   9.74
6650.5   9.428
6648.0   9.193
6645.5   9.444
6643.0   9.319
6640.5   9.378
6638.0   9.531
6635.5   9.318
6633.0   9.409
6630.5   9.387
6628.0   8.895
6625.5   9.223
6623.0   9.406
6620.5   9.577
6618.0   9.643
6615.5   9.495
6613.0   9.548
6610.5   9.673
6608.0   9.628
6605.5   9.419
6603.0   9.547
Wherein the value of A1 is -0.4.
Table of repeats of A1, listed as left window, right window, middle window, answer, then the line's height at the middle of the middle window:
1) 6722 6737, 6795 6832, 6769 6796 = -0.2 AA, 9.32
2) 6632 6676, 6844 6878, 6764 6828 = -0.3 AA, 9.27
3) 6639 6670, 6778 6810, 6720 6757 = -0.2 AA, 9.35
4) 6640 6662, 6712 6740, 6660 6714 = 0.3 AA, 9.49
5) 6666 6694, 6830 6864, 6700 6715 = -0.4 AA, 9.25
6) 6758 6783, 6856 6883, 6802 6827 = 0.1 AA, 9.3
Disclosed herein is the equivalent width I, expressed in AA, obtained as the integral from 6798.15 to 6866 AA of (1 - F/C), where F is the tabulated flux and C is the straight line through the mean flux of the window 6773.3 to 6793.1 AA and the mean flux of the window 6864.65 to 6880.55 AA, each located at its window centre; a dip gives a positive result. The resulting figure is 0.7 AA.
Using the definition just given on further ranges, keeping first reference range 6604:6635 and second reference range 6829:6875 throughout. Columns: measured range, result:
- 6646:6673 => -0.4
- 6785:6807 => -0.1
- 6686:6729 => -0.8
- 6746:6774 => -0.4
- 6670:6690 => 0.2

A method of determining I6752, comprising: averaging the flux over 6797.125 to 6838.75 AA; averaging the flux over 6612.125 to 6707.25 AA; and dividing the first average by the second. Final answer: 1.0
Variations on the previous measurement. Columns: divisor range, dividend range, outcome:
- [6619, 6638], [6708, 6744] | 1.02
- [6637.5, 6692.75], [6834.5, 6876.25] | 0.98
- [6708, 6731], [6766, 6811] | 0.98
